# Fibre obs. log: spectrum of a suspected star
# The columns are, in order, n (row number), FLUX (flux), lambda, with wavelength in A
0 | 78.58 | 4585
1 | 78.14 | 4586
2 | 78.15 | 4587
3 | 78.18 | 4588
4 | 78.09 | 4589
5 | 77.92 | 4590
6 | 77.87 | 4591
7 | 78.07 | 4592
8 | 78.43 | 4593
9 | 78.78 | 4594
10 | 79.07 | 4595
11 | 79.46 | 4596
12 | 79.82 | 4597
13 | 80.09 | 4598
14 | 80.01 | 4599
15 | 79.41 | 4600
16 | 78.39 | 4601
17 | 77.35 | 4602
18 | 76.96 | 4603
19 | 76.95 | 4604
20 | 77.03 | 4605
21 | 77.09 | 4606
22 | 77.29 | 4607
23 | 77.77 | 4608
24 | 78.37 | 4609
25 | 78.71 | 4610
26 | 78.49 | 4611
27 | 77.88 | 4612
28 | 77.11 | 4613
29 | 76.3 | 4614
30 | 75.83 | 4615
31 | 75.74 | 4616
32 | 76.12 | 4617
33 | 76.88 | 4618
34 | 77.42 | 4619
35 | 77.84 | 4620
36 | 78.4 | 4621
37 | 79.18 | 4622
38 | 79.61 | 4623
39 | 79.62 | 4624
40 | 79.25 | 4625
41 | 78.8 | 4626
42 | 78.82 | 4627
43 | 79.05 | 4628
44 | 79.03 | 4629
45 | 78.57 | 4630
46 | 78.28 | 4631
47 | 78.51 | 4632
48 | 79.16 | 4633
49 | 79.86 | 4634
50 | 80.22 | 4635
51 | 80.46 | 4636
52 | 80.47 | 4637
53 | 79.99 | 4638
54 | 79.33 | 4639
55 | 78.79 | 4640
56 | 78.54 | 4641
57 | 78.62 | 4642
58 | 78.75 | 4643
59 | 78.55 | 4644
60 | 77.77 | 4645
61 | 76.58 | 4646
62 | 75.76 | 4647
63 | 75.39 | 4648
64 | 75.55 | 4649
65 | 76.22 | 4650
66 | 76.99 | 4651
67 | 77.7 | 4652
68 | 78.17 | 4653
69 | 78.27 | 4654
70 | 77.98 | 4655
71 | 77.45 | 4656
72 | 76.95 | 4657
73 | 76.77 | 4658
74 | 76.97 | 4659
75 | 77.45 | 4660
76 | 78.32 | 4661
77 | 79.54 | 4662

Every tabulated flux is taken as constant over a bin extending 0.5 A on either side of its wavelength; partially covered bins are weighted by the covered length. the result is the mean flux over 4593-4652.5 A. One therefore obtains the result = 78.2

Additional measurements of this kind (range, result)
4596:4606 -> 78.4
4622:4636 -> 79.2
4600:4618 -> 77.3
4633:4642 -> 79.6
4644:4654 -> 76.9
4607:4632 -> 78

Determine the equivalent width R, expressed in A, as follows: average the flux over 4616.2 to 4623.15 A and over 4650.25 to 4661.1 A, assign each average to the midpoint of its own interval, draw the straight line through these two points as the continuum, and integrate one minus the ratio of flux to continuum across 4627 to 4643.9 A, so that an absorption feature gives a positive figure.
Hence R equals -0.3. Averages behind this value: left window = 77.7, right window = 77.5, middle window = 79.2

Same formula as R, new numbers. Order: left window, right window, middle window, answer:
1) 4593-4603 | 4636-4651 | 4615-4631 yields 0.0 A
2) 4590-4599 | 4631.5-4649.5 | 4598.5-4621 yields 0.4 A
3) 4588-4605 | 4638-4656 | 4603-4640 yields -0.1 A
